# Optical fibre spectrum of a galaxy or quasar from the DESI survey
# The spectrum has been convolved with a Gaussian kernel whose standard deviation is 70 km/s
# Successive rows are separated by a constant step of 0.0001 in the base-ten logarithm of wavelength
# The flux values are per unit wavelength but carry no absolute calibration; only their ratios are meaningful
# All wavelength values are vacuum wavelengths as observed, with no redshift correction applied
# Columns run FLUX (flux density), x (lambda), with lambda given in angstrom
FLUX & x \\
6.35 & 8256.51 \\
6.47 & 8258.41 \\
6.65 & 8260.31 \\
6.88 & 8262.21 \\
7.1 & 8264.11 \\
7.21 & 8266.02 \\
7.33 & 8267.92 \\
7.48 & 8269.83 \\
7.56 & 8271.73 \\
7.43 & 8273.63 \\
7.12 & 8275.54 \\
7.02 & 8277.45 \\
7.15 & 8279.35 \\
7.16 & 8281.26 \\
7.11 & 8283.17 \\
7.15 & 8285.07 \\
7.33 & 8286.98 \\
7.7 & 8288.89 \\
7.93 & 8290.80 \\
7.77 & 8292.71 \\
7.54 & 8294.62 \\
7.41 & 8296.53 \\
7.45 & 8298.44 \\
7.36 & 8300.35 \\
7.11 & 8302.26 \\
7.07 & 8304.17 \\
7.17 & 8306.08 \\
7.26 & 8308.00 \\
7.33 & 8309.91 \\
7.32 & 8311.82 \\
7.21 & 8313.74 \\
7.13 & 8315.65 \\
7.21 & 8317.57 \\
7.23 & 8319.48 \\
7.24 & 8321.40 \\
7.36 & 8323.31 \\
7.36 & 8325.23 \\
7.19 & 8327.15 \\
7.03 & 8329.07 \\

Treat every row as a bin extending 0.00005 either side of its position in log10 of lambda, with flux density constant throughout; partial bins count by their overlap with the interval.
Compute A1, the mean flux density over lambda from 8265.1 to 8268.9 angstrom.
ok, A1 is 7.27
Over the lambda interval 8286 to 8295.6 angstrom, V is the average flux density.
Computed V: 7.65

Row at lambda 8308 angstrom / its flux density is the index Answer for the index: 7.26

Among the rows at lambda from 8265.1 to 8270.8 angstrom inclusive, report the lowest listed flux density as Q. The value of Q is 7.21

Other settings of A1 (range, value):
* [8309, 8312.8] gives 7.32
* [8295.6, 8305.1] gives 7.28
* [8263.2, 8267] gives 7.15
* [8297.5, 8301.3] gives 7.41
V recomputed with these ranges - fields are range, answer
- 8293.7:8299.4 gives 7.47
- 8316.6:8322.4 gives 7.23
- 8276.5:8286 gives 7.12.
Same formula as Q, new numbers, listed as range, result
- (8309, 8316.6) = 7.13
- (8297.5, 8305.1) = 7.07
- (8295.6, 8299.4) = 7.41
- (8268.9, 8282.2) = 7.02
